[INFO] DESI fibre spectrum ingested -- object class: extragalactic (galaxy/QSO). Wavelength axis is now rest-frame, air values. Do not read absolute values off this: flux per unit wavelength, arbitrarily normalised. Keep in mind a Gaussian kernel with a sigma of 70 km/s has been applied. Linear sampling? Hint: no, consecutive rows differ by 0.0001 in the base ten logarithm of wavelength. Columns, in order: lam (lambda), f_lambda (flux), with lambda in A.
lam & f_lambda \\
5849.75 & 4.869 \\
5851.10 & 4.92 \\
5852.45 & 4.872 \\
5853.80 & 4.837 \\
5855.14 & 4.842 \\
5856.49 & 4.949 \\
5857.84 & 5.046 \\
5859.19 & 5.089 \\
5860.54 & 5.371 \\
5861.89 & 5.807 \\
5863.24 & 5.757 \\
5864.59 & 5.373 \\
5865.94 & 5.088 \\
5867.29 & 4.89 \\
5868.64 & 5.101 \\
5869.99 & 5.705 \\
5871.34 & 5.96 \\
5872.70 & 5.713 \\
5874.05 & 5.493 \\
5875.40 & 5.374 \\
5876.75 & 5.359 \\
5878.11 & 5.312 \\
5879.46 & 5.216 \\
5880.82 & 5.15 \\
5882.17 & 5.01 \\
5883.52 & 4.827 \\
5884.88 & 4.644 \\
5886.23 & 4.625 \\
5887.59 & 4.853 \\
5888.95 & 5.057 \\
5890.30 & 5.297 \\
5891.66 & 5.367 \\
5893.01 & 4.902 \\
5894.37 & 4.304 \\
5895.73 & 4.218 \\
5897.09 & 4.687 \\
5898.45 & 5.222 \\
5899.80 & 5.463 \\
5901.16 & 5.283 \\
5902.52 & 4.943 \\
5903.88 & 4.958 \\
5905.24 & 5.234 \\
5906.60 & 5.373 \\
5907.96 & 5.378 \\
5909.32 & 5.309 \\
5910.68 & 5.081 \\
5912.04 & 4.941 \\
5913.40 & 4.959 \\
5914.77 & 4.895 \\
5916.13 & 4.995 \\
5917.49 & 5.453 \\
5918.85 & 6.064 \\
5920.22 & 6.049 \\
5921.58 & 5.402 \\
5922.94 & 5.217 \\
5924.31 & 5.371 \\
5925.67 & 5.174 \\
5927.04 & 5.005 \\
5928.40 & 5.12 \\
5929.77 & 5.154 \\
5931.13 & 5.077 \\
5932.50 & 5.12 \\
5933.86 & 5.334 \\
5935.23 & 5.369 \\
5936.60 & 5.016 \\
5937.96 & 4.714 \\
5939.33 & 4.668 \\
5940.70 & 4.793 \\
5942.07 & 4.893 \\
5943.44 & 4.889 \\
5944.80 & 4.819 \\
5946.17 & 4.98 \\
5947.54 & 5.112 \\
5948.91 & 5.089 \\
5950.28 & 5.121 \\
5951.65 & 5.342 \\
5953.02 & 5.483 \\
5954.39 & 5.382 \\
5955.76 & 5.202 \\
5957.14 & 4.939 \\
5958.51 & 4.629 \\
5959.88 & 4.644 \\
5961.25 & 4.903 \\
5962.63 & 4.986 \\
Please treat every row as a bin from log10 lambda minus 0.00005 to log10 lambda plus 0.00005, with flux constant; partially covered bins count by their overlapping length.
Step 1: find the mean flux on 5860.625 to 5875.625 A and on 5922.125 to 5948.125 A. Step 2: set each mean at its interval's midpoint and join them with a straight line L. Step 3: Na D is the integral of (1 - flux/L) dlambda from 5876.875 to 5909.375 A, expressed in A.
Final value 1.8 A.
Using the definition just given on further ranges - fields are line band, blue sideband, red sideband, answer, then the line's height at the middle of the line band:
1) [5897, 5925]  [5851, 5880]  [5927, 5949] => -0.84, 5.11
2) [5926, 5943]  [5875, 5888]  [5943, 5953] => 0.18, 5.08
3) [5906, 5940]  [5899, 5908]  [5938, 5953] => -0.64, 5.11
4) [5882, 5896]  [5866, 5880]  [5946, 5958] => 1.35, 5.36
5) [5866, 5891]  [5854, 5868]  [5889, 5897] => -0.97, 5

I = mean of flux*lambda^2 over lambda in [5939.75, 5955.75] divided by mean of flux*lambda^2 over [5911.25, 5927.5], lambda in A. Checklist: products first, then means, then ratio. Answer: 0.97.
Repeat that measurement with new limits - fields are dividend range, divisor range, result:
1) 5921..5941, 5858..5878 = 0.96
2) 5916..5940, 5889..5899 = 1.09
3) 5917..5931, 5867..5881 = 1.01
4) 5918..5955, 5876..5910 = 1.04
